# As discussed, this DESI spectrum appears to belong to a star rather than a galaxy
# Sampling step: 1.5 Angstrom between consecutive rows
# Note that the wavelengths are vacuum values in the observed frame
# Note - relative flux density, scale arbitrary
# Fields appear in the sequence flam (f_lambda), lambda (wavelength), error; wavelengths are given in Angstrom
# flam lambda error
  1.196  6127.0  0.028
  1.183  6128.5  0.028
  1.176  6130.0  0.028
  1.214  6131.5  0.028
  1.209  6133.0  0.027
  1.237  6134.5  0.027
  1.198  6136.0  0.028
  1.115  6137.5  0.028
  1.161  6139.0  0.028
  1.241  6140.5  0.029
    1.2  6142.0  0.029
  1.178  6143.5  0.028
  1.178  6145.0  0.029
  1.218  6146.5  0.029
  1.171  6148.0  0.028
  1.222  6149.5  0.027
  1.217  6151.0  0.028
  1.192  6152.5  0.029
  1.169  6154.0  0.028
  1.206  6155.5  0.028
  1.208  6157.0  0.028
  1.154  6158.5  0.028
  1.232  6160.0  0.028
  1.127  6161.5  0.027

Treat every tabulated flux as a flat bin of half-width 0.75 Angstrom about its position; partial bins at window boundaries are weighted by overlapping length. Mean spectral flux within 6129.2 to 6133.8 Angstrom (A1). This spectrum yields 1.2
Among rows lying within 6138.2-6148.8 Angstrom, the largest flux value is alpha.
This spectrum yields 1.241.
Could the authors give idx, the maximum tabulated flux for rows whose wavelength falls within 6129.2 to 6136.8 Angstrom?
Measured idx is 1.237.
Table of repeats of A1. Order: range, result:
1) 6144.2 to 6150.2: 1.2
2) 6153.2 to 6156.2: 1.19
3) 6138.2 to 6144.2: 1.19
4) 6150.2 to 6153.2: 1.21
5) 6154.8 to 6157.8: 1.21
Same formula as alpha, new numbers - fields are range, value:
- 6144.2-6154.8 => 1.222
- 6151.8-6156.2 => 1.206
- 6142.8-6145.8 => 1.178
